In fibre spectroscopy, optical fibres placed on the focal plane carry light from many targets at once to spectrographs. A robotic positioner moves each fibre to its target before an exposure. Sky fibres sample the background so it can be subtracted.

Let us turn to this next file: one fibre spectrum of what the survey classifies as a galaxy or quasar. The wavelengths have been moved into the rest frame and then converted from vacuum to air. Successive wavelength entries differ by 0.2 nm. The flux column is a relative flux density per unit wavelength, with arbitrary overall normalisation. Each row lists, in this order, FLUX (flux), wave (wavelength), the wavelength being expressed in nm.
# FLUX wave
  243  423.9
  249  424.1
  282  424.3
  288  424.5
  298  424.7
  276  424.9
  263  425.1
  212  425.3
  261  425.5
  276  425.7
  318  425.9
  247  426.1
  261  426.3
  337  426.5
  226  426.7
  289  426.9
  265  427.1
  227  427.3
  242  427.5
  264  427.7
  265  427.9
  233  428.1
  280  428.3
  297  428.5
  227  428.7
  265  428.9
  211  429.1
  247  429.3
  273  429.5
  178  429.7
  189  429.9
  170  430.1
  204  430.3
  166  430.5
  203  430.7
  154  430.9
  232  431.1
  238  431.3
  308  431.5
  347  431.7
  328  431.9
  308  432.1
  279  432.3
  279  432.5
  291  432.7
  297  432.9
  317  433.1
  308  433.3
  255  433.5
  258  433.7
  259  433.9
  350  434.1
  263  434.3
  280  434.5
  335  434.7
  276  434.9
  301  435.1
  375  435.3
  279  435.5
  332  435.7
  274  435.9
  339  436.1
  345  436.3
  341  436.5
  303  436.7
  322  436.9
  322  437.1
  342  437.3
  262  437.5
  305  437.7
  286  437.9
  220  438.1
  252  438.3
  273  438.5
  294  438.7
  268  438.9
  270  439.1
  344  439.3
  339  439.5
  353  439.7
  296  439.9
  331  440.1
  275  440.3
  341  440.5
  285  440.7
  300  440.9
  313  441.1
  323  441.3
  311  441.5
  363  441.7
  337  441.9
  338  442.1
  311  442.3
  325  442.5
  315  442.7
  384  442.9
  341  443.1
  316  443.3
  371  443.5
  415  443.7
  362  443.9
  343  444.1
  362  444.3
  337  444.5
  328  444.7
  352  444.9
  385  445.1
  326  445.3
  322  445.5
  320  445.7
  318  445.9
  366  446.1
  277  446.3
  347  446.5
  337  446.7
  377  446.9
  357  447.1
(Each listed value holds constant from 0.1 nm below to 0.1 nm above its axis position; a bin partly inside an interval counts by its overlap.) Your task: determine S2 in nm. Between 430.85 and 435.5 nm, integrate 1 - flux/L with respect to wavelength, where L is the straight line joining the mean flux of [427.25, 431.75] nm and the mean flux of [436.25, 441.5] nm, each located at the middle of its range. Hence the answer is -0.498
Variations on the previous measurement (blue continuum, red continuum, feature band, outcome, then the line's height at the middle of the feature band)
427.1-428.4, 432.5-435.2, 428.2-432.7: 0.406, 270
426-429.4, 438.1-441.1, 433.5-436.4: -0.203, 283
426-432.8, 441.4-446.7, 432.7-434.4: -0.075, 276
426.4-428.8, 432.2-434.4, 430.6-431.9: 0.118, 278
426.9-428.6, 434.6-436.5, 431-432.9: 0.011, 292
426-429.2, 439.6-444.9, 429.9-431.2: 0.406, 274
